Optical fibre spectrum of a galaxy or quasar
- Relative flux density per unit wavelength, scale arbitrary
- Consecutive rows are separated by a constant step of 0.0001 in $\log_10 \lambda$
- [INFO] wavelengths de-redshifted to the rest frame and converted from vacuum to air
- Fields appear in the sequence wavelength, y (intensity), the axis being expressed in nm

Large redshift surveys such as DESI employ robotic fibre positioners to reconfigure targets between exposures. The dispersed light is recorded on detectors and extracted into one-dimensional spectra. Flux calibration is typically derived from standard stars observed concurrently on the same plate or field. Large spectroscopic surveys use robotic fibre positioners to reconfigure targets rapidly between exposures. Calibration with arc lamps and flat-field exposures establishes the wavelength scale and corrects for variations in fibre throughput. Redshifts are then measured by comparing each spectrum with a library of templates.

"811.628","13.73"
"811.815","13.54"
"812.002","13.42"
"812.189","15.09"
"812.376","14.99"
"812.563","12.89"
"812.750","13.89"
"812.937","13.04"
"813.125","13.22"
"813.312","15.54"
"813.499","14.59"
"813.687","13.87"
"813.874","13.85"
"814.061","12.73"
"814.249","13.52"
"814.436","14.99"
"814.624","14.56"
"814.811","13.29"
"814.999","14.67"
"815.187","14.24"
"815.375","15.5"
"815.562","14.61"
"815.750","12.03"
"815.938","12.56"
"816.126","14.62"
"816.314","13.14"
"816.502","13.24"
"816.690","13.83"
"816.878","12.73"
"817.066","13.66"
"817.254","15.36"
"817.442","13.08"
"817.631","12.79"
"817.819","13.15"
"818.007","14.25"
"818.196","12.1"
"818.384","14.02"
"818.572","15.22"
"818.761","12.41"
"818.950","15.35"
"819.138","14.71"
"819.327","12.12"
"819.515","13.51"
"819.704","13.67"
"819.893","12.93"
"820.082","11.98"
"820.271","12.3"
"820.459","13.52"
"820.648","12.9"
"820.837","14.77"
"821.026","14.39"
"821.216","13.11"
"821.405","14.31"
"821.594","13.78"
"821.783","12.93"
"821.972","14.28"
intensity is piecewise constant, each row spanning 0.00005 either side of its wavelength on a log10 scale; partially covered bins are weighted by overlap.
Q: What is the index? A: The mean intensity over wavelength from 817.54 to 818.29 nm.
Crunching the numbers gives 13.1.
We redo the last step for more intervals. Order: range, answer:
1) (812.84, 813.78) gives 14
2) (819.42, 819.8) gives 13.6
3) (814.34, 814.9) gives 14.3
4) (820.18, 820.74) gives 12.9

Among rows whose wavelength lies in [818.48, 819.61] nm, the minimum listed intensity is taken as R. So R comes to 12.12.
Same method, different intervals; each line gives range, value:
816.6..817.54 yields 12.73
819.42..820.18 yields 11.98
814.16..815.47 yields 13.29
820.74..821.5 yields 13.11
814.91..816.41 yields 12.03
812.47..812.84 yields 12.89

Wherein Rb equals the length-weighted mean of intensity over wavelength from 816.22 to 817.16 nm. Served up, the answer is 13.3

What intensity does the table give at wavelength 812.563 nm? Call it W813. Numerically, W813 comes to 12.89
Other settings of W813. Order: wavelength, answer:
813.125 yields 13.22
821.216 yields 13.11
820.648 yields 12.9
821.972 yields 14.28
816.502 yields 13.24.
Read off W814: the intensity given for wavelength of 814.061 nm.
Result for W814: 12.73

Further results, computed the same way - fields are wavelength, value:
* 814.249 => 13.52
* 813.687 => 13.87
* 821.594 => 13.78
